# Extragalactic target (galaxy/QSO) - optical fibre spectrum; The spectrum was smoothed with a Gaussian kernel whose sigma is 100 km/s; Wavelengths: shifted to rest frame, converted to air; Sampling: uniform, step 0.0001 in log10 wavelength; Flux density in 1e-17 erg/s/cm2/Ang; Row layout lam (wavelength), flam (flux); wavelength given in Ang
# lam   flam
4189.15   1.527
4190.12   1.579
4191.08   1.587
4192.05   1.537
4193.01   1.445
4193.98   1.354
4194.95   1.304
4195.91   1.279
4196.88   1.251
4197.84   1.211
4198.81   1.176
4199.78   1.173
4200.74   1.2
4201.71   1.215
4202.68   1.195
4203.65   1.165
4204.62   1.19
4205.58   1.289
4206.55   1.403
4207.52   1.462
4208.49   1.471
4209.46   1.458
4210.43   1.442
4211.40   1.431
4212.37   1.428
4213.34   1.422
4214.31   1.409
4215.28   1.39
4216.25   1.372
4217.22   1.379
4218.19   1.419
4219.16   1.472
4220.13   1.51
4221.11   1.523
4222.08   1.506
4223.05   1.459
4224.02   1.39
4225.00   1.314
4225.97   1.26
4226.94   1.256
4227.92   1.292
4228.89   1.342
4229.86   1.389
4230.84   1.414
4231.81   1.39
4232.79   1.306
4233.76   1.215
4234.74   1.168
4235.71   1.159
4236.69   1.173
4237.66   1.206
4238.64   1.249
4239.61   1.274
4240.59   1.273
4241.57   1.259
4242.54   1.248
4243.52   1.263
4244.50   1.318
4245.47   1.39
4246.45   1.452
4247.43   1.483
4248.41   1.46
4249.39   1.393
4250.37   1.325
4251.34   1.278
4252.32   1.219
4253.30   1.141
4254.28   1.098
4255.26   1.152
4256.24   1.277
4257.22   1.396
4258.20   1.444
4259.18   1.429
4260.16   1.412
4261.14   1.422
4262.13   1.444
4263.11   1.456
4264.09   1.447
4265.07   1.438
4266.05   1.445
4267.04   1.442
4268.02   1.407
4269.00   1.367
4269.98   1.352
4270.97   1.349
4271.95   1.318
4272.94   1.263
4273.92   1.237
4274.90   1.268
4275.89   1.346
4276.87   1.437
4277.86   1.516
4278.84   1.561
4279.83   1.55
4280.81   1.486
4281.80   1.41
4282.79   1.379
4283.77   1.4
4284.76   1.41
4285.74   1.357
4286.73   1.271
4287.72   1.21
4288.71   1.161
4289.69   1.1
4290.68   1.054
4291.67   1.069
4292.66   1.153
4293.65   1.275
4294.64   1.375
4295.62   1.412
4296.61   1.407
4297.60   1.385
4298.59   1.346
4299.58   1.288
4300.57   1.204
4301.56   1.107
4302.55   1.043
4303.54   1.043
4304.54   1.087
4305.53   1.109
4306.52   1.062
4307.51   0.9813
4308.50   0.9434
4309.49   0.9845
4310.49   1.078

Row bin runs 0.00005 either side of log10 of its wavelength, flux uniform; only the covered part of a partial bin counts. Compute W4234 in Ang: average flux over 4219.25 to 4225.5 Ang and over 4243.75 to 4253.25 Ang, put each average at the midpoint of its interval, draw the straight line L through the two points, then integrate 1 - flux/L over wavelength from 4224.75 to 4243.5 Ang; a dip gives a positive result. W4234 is 1.8 Ang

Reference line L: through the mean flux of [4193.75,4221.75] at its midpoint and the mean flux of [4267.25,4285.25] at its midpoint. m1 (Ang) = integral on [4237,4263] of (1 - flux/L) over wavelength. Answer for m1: 1.03 Ang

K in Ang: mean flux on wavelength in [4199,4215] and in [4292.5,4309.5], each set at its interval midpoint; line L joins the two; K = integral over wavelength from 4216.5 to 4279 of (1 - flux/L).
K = -3.9 Ang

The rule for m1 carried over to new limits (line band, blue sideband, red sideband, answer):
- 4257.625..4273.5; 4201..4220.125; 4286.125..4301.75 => -1.4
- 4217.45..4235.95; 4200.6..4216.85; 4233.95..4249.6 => -0.5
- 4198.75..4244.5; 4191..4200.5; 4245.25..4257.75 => -0.5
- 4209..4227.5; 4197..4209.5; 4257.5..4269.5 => -1.4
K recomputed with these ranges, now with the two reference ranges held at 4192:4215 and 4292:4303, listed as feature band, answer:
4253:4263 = -0.3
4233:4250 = 0.1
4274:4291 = -0.9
